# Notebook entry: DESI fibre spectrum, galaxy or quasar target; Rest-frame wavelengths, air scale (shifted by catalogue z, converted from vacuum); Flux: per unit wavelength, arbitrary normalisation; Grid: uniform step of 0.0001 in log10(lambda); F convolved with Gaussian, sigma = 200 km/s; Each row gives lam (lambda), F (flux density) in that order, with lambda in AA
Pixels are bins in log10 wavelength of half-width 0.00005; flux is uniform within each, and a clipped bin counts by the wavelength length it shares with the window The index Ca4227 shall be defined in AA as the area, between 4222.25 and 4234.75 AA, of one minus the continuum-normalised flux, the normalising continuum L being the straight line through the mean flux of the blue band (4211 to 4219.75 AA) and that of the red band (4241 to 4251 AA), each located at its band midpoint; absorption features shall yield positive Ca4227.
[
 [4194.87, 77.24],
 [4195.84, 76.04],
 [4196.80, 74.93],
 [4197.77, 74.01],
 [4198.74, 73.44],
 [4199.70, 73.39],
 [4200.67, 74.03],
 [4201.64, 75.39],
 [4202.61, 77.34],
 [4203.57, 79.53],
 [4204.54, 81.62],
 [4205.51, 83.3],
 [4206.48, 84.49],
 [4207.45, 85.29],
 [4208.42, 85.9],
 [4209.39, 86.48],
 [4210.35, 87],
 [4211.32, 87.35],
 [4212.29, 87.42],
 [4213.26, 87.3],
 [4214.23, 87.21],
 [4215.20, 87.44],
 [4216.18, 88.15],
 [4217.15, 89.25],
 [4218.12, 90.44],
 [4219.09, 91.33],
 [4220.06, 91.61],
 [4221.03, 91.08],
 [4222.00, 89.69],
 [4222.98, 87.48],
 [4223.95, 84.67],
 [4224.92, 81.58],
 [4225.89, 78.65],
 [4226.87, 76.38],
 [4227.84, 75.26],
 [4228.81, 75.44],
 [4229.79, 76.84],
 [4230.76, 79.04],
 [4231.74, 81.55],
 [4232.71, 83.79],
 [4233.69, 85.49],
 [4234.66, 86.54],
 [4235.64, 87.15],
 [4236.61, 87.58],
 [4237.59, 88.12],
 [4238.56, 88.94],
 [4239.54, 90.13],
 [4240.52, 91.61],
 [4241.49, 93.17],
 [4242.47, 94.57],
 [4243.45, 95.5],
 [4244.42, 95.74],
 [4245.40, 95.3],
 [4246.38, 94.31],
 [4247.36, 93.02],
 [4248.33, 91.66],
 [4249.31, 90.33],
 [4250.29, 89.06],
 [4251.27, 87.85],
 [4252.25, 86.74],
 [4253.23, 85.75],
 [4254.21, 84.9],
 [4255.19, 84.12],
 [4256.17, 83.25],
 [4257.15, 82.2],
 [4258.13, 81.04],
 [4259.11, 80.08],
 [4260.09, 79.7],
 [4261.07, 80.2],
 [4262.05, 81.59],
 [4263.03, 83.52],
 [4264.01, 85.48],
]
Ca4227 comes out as 1.3 AA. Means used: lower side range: 88.5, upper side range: 93.2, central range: 80.9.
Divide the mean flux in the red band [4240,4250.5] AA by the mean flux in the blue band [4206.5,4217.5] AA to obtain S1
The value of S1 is 1.1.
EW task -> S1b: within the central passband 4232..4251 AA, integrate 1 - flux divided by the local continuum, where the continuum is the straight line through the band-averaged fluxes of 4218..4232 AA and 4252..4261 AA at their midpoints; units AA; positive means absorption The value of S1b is -1.7 AA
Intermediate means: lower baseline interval 83.2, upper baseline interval 82.9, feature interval 90.5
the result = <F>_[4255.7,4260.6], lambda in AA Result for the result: 81.3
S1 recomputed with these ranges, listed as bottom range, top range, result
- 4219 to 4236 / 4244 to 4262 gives 1.04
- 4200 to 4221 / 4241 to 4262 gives 1.03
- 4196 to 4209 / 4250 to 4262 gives 1.06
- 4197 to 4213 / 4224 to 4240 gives 1.02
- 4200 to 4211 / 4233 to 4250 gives 1.11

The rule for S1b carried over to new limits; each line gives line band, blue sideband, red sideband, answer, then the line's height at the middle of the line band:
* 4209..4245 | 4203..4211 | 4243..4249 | 1.1 AA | 89.4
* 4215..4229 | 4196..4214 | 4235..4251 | 0.0 AA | 85.7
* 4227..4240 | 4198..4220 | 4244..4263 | 0.3 AA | 85.3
